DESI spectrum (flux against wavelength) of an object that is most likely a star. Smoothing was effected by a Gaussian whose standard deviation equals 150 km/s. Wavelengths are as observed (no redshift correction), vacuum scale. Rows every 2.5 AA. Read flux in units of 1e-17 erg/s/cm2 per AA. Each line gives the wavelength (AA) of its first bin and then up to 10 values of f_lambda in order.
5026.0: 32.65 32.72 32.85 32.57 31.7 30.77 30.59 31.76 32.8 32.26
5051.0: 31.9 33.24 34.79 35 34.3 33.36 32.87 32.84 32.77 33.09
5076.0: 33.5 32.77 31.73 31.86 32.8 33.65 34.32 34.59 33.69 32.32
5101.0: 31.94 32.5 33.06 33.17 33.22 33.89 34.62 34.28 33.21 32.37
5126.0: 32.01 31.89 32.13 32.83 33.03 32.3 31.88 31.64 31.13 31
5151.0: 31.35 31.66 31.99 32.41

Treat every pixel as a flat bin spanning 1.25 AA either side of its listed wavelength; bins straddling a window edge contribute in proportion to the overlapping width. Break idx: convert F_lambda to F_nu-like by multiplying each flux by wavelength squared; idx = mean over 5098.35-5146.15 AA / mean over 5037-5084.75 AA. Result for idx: 1.02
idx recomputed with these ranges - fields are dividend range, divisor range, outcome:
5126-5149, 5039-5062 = 1.01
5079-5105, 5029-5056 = 1.04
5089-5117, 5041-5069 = 1.03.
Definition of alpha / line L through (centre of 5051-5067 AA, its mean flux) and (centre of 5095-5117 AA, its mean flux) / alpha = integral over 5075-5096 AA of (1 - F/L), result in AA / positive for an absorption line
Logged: 0.15 AA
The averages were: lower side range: 33.8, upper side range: 33.1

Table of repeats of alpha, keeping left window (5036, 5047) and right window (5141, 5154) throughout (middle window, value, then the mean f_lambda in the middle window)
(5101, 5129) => -1.5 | 33.1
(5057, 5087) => -1.6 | 33.1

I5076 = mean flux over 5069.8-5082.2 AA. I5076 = 32.8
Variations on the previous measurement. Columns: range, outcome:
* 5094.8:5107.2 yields 32.7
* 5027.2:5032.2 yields 32.8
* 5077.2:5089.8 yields 32.6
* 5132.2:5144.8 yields 32.3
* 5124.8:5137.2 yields 32.4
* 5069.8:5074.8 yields 32.9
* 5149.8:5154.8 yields 31.5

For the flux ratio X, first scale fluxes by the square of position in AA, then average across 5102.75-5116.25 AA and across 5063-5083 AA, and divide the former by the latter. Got 1.03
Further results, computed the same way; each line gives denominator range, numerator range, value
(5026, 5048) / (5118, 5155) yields 1.04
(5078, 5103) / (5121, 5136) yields 1.00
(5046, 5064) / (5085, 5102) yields 1.01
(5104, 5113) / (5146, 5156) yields 0.96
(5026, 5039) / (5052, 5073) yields 1.05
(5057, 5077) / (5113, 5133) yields 1.01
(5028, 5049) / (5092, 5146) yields 1.06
